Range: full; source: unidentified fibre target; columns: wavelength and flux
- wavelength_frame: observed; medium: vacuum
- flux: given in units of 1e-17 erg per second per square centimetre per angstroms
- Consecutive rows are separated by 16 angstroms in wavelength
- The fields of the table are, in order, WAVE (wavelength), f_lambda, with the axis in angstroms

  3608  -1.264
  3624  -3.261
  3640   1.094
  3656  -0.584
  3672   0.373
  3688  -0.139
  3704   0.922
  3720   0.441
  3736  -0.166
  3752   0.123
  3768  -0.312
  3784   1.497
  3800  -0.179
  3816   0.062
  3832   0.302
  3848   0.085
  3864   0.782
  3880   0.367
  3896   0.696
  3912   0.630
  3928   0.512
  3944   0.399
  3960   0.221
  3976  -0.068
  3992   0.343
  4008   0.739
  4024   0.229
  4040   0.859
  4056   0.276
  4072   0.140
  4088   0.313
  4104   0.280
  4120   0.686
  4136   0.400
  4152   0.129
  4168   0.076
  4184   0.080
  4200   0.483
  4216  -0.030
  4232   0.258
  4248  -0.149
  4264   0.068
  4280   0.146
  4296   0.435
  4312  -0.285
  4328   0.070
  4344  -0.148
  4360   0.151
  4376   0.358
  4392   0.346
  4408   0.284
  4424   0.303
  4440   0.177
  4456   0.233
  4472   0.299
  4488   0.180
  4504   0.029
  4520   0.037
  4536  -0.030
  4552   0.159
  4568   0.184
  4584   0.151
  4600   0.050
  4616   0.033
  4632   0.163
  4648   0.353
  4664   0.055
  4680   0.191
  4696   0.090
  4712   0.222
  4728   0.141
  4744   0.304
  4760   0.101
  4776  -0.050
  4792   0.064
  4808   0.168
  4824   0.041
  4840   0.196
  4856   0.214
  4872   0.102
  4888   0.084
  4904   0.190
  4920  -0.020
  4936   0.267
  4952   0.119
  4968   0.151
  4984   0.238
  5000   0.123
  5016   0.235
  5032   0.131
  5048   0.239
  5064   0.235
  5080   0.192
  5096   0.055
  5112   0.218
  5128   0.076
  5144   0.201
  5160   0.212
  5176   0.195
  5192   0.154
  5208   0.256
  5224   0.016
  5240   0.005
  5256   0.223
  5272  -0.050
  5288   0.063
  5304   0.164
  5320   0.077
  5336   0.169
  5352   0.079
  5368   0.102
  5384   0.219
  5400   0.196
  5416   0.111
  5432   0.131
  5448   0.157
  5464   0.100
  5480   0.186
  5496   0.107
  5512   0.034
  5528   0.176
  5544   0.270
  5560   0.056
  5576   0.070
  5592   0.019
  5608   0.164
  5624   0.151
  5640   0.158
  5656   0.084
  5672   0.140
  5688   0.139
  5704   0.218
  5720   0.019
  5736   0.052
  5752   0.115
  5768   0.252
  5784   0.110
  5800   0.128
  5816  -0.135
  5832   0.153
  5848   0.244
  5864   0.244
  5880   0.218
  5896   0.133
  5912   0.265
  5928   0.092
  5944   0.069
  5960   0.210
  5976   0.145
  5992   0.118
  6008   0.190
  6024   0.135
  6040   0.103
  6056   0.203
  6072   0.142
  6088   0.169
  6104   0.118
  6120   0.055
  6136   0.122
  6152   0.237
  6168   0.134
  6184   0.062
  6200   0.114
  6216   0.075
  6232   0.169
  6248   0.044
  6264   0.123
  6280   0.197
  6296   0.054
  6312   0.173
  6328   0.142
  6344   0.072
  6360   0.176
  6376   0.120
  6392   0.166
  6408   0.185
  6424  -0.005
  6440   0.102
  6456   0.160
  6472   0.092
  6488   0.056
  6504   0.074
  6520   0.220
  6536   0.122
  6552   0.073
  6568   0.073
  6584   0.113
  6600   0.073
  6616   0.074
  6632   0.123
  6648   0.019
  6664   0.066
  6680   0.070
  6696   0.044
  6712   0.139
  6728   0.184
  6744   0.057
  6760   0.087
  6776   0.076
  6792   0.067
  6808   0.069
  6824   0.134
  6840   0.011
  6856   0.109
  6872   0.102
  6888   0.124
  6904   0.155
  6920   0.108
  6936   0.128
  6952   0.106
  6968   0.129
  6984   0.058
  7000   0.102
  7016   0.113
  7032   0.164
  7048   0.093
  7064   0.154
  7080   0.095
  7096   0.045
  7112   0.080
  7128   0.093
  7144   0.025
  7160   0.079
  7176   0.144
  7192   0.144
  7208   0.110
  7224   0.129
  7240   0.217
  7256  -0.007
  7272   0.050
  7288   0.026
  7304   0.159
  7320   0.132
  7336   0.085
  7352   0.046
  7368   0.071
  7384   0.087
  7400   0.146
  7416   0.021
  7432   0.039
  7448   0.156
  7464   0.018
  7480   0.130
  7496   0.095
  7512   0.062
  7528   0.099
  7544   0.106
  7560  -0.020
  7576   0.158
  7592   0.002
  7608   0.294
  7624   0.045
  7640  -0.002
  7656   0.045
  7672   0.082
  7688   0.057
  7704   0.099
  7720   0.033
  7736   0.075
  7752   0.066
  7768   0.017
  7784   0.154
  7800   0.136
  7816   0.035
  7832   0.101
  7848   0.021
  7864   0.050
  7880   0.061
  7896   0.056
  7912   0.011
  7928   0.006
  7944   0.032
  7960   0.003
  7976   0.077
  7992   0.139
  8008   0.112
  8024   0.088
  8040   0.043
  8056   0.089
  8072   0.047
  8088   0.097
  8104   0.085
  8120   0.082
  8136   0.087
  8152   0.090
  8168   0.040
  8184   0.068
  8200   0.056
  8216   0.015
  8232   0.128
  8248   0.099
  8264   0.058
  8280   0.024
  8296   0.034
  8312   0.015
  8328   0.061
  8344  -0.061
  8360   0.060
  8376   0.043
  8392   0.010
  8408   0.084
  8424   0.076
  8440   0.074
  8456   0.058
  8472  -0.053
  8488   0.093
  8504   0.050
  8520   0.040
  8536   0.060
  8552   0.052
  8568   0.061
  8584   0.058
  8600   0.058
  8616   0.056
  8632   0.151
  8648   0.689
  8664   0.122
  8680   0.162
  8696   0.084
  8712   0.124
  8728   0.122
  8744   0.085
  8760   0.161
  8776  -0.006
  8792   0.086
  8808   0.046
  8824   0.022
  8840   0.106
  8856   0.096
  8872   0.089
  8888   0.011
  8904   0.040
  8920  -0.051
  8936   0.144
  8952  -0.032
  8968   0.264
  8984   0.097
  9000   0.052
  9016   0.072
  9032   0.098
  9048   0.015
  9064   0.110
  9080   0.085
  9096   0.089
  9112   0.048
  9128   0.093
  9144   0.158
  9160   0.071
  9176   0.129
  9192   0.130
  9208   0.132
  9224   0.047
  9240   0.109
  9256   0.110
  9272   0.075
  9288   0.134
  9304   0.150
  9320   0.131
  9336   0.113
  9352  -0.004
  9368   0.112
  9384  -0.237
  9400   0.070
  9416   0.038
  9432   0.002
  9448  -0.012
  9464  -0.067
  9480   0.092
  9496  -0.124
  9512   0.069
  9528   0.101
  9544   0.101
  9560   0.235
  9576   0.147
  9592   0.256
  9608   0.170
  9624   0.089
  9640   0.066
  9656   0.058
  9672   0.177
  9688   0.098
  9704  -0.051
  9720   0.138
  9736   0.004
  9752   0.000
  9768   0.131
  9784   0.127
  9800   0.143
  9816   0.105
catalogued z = 1.318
